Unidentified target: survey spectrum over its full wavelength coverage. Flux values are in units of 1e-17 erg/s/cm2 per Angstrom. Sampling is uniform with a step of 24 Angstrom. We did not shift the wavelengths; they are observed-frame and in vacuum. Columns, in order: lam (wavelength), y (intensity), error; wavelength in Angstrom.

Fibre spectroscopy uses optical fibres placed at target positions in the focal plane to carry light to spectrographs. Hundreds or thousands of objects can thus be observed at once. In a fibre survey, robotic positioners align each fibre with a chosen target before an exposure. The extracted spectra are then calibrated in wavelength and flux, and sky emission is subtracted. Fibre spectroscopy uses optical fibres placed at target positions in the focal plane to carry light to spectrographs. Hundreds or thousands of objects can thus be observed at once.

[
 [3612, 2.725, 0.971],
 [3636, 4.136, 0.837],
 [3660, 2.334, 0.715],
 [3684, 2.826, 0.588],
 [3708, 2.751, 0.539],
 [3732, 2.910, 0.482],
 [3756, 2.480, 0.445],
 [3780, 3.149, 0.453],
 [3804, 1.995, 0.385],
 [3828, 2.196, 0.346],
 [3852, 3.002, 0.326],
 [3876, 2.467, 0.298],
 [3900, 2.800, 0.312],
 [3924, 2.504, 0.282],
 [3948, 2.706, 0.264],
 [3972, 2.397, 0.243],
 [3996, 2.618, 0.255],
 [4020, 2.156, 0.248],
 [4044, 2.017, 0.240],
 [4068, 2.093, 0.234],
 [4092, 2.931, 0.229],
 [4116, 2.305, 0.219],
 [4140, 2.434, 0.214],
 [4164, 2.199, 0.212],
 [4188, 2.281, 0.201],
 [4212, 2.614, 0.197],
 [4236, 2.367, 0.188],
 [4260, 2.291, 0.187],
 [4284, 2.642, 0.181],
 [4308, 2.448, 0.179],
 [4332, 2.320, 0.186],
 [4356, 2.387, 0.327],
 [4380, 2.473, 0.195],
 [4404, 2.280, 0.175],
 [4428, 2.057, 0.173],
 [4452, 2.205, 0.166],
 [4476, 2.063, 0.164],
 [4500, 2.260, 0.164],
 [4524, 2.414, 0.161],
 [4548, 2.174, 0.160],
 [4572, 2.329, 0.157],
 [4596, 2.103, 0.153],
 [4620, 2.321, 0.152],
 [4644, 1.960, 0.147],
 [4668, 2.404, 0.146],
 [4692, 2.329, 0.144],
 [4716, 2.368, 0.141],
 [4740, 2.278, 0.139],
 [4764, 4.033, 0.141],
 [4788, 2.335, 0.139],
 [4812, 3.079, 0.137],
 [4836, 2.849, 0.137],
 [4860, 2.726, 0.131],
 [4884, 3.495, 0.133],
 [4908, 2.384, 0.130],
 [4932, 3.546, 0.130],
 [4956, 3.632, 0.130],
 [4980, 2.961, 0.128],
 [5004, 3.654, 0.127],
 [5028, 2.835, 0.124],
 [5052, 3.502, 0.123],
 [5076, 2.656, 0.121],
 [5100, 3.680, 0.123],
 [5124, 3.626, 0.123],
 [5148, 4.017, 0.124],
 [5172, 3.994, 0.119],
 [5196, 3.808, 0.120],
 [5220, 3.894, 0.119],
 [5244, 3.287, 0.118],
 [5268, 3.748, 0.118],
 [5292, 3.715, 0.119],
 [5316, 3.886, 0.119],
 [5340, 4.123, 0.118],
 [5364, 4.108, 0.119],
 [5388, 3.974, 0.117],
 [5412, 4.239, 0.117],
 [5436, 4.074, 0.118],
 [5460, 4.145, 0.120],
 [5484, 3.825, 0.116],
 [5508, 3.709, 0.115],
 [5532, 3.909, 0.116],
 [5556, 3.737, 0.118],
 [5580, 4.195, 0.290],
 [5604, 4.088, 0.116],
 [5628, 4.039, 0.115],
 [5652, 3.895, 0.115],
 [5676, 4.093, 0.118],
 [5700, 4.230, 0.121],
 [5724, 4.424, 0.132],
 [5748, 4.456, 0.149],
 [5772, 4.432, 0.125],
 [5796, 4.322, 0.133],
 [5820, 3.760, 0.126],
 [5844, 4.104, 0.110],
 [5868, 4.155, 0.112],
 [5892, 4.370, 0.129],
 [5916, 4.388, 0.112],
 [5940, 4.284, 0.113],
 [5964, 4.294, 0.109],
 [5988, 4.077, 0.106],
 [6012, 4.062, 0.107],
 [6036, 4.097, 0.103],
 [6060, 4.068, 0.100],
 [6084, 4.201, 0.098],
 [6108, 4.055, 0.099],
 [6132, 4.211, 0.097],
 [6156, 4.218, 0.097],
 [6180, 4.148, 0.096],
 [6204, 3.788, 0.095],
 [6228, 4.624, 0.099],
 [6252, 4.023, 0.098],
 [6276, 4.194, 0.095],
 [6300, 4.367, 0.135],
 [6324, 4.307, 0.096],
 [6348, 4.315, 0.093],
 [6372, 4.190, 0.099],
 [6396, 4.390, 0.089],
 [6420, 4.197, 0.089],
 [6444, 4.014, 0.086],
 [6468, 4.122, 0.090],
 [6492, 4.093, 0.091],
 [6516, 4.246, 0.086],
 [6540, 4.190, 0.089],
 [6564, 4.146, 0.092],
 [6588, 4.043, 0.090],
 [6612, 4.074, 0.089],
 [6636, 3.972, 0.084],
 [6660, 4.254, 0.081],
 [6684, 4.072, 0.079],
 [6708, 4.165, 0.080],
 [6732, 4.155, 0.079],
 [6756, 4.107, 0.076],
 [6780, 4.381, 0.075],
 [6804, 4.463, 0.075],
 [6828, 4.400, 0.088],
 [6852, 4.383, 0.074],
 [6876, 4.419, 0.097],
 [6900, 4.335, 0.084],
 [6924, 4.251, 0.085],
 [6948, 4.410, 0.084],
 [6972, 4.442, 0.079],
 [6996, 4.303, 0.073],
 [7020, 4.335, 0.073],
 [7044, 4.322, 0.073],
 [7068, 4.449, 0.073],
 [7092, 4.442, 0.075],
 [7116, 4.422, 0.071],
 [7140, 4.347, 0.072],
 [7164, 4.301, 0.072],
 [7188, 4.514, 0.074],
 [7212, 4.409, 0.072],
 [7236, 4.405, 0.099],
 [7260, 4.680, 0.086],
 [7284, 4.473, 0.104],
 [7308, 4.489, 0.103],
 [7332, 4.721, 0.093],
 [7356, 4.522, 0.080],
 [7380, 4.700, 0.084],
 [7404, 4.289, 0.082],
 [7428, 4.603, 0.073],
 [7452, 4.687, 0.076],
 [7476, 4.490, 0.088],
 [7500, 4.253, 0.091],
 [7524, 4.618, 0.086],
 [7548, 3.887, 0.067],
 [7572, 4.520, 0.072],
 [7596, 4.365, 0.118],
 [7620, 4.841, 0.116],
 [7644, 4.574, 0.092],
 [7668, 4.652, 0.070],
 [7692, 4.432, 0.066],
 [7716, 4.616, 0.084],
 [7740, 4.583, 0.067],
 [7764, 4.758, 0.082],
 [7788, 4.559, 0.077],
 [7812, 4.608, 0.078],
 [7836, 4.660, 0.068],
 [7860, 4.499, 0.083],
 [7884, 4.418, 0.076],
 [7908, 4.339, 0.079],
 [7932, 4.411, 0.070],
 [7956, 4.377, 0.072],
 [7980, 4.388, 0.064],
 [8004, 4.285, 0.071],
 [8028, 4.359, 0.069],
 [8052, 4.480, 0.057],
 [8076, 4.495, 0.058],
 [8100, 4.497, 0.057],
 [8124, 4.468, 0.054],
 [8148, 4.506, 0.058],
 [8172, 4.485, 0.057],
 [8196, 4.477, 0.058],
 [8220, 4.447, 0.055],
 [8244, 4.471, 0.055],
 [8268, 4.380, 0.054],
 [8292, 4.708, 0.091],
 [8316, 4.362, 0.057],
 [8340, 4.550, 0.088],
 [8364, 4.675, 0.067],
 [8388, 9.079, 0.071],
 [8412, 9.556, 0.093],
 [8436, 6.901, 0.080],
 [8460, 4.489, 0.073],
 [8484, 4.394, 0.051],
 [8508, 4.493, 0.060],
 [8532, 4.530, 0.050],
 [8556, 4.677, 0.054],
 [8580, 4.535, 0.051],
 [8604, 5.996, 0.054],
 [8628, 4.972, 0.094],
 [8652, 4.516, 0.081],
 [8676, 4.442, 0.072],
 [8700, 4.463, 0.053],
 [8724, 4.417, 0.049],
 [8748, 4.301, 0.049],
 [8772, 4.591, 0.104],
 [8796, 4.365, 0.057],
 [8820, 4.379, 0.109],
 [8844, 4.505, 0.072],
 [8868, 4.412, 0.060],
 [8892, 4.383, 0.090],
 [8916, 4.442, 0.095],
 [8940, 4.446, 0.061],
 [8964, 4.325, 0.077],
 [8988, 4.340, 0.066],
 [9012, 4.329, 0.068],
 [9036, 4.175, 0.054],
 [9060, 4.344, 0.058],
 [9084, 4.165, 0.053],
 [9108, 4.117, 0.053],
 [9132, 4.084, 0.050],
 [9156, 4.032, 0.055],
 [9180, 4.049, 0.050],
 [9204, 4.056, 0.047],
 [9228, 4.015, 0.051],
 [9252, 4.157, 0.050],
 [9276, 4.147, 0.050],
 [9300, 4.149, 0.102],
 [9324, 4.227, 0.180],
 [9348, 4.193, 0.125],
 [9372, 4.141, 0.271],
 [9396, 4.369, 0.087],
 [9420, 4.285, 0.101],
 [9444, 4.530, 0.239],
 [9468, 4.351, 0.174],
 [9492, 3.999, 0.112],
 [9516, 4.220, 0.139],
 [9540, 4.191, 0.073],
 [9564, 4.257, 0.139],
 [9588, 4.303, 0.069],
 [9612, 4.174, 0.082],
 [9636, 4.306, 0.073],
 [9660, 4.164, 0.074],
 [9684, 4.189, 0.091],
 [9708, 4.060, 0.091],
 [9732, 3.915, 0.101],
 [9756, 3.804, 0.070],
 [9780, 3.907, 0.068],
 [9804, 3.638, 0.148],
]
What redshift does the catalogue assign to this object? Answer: 0.280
